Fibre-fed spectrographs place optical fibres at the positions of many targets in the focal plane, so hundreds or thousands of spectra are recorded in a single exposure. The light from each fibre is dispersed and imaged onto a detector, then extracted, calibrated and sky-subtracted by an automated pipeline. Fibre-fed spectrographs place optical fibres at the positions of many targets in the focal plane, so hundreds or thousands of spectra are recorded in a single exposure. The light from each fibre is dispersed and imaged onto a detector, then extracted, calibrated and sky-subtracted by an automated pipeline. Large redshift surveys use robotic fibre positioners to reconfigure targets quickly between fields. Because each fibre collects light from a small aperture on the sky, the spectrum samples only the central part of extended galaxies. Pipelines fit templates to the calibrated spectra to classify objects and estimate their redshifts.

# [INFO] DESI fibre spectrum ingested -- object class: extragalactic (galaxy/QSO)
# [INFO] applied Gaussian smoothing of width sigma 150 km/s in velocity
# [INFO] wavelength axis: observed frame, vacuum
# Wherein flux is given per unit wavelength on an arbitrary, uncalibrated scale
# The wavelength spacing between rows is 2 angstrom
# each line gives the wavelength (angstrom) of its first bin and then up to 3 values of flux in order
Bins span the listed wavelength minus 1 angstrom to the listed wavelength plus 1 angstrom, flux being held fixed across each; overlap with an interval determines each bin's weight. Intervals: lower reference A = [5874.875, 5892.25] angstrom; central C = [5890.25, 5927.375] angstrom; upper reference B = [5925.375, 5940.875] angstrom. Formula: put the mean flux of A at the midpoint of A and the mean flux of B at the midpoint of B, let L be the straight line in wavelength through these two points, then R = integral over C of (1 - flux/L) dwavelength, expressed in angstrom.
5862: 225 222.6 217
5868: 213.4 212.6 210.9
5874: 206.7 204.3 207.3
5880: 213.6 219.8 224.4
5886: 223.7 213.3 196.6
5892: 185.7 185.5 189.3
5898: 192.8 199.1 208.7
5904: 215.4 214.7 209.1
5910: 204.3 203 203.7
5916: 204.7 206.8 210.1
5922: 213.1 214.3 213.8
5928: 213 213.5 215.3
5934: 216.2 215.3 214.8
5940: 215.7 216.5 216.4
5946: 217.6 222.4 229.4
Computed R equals 1.5 angstrom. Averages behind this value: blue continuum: 211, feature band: 204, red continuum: 215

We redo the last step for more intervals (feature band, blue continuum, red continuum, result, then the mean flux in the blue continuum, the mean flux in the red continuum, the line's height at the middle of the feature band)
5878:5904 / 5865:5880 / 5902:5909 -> 0.8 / 211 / 212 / 212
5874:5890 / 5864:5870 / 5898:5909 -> -0.1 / 216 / 208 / 213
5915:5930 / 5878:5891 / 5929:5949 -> 0.3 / 215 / 216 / 216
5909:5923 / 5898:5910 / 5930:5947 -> 0.3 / 208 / 216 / 210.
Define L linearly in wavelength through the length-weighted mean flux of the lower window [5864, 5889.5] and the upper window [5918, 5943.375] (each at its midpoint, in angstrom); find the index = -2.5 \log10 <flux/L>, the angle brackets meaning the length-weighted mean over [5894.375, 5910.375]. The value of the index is 0.05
